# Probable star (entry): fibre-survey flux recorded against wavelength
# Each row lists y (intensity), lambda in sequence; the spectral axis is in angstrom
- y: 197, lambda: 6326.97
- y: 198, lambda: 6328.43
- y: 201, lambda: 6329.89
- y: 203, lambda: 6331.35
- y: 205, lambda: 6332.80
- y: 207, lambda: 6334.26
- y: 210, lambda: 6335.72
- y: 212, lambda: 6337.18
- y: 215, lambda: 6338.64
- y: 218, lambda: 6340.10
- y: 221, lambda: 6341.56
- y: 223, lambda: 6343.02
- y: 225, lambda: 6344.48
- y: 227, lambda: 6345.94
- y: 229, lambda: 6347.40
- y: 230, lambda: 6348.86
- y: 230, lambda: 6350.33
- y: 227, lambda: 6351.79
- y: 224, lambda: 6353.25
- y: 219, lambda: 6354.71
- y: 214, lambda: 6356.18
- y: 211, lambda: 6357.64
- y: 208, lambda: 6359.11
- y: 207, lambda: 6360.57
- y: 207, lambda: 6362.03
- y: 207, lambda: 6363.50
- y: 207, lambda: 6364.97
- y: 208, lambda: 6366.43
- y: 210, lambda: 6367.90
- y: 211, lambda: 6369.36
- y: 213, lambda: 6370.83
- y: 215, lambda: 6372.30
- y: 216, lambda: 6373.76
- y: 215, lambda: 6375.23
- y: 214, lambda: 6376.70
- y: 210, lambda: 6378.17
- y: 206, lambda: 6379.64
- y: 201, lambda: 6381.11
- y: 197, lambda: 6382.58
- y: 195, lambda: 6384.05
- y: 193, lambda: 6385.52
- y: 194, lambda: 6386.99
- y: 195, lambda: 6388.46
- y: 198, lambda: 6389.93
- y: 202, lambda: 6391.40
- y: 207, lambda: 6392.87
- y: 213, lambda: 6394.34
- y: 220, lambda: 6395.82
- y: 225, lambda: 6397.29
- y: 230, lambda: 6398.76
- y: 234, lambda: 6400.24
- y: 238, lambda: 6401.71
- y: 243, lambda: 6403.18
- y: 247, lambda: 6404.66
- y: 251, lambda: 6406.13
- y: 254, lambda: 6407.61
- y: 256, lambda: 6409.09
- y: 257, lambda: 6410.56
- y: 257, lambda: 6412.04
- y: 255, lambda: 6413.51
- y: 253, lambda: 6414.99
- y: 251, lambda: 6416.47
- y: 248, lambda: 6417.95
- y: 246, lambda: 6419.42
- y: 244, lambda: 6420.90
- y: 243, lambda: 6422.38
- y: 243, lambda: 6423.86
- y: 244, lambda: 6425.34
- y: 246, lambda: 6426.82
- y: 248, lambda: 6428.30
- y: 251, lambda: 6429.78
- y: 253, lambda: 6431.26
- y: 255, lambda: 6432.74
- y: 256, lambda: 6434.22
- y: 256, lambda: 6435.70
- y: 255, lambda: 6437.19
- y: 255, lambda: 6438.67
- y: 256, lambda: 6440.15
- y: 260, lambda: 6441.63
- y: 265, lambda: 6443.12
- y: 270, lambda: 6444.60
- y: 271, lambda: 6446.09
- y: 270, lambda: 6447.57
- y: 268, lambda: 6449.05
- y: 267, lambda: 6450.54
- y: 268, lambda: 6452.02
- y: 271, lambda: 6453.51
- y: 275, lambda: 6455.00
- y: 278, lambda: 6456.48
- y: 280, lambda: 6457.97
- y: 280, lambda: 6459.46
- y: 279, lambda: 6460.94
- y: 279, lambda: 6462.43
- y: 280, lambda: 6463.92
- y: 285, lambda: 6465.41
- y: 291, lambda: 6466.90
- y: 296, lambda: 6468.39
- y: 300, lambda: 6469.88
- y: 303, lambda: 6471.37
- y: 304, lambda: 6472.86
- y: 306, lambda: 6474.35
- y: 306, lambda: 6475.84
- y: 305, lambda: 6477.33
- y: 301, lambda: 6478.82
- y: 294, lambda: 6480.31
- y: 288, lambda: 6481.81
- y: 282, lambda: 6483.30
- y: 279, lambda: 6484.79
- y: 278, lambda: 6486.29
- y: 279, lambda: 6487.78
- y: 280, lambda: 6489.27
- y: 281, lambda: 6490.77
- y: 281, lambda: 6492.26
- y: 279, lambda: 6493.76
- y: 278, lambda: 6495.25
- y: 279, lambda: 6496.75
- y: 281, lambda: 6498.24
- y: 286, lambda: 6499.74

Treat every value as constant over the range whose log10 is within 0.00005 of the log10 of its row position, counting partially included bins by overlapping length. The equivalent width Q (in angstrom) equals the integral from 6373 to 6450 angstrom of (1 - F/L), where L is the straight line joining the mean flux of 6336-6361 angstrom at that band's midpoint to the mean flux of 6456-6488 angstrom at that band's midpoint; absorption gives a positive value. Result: 5.68 angstrom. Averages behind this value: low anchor 220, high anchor 290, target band 237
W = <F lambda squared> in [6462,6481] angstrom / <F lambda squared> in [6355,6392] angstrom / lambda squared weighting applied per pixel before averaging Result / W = 1.48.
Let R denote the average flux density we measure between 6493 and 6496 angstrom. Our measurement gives 278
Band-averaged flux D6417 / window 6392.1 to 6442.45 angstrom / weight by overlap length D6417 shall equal 246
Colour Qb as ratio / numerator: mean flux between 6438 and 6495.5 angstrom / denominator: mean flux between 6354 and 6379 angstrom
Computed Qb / 1.3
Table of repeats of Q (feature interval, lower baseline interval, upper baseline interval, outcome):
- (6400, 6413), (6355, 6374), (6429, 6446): -0.63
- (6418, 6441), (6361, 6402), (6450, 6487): 0.21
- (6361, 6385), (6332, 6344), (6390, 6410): 1.69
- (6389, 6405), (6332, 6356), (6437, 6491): 1.59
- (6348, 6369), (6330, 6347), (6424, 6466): 0.86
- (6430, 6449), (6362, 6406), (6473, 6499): -0.51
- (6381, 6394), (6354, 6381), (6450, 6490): 1.57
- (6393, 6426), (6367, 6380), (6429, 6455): -0.58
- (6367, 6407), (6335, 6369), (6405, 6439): 3.32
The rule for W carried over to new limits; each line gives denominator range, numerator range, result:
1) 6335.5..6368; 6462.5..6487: 1.40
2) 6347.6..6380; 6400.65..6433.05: 1.18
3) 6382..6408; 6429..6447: 1.20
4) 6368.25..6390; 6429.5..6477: 1.37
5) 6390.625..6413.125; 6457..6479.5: 1.27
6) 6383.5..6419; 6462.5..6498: 1.29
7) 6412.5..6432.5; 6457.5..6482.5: 1.20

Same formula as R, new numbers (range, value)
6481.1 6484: 285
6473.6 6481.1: 302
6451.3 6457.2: 273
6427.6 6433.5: 252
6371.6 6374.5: 216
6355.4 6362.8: 209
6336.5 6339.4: 214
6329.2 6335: 204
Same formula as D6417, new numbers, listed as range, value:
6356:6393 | 206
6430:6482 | 278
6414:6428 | 247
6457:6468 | 282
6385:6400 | 209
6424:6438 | 251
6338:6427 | 224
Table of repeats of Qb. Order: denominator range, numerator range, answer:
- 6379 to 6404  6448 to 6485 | 1.36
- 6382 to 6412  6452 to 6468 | 1.25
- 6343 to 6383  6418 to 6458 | 1.20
